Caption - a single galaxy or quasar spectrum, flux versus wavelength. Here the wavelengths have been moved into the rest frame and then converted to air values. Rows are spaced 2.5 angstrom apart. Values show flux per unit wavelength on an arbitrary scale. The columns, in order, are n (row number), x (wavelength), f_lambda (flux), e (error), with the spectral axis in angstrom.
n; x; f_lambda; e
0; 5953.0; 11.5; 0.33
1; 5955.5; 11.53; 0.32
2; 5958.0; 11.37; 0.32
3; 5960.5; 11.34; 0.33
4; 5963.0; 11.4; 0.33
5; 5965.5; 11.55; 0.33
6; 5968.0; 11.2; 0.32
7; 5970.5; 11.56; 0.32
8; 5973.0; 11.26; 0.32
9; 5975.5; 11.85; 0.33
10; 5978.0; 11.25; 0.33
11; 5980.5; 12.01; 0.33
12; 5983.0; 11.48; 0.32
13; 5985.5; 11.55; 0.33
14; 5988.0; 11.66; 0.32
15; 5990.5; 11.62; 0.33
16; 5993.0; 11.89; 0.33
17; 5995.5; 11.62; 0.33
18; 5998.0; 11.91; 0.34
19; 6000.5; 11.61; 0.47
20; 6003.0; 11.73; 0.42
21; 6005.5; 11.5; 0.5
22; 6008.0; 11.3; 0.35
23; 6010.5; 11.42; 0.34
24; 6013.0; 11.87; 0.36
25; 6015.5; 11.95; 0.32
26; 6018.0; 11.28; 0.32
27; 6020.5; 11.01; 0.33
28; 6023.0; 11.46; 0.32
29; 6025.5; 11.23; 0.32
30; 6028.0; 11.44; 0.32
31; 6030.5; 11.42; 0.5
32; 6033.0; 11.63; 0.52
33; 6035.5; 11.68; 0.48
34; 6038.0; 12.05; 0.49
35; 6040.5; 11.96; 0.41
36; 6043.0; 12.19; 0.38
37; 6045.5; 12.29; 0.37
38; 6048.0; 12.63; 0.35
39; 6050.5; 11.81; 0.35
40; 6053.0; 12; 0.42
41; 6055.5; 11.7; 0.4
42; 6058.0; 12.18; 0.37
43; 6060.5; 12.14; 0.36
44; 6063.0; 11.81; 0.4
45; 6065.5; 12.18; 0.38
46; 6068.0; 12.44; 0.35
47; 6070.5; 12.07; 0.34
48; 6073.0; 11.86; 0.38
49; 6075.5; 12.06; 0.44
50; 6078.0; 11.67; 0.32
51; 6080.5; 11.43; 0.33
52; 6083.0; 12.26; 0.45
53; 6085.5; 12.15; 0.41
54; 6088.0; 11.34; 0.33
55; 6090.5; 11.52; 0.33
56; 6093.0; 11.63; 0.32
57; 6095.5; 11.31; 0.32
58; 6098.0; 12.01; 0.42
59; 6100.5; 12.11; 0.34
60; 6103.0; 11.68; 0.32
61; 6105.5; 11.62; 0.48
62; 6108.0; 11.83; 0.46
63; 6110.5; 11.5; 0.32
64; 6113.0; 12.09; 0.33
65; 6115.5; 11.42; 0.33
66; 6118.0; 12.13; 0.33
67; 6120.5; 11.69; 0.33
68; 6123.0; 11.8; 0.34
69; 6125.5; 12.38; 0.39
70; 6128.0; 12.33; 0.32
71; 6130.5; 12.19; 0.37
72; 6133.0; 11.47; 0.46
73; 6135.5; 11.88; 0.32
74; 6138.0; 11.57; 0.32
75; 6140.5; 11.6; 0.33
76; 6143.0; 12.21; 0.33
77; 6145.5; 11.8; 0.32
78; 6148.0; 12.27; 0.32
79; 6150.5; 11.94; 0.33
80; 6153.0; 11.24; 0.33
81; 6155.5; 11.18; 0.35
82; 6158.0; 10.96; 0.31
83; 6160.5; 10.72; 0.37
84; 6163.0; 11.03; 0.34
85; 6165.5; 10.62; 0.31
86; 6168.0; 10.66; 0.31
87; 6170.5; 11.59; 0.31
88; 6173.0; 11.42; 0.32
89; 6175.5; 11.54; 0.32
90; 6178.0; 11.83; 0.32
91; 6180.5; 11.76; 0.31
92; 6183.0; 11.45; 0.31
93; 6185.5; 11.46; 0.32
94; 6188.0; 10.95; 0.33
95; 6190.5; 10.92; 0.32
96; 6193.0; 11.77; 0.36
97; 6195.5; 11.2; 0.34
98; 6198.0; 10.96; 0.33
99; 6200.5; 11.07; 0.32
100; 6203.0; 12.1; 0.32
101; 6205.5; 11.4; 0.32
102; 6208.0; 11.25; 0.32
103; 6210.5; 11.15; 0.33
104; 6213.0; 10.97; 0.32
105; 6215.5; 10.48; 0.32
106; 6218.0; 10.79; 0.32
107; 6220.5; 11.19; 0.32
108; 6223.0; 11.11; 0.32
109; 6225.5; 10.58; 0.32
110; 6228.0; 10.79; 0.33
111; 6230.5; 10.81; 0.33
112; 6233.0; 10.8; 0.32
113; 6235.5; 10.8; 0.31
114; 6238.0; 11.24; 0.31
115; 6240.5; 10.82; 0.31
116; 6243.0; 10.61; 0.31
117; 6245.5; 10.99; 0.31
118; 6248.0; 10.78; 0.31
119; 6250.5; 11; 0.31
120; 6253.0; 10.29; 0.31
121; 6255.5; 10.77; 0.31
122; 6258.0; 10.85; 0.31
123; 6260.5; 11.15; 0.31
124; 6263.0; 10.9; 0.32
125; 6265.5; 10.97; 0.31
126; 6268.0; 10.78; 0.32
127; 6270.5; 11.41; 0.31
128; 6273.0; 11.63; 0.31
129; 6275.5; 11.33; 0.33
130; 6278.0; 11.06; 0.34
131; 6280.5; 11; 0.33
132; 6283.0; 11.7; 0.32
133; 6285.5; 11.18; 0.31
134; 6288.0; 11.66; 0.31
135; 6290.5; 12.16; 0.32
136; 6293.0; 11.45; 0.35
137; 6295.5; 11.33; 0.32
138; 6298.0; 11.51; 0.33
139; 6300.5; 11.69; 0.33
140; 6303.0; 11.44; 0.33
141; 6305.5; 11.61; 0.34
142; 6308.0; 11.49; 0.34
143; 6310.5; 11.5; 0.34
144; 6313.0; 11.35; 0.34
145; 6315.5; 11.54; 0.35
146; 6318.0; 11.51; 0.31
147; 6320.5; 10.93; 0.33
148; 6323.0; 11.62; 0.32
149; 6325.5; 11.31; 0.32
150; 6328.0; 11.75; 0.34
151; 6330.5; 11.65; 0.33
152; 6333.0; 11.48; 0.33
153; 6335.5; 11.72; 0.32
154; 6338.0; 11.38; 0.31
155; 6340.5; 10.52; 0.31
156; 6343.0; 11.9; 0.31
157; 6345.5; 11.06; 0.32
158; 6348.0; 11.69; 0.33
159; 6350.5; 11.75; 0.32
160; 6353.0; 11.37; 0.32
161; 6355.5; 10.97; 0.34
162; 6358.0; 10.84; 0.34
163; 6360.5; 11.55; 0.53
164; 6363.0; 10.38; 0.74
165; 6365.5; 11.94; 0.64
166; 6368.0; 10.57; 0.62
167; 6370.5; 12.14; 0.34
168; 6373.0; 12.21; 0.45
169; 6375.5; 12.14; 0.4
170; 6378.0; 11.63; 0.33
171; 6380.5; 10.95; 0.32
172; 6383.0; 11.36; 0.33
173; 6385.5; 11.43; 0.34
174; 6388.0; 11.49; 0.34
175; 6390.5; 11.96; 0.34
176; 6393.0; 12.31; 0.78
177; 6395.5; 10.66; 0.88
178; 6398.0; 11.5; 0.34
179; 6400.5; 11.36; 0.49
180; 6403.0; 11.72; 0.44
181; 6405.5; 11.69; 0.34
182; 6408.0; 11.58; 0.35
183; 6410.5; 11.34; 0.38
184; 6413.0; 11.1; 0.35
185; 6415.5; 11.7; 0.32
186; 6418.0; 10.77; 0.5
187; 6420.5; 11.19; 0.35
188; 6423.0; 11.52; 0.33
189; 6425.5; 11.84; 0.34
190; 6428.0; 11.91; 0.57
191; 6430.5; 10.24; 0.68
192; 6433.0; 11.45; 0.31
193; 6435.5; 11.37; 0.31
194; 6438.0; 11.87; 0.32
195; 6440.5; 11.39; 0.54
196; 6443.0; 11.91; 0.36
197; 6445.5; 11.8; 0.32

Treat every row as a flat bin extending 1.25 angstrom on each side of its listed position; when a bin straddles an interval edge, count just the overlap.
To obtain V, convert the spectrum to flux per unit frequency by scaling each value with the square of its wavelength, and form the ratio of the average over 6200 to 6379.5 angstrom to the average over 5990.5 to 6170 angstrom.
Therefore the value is 1.03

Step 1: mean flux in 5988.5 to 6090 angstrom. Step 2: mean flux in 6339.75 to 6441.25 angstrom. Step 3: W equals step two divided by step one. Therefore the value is 0.97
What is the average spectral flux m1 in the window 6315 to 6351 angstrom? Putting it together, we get 11.4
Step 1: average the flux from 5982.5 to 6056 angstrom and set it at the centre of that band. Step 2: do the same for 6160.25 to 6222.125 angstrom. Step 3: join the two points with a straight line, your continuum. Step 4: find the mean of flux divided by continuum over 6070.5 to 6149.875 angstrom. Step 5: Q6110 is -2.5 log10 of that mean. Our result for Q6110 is -0.04 mag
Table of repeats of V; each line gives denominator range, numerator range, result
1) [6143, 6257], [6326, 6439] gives 1.09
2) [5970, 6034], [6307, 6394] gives 1.11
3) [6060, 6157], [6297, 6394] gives 1.05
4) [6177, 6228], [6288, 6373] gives 1.06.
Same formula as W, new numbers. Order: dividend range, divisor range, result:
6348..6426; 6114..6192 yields 0.99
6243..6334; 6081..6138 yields 0.95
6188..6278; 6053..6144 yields 0.93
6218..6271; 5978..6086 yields 0.92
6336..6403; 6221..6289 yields 1.04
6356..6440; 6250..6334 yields 1.01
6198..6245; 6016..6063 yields 0.93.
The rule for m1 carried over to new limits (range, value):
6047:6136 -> 11.9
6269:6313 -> 11.5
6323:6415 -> 11.5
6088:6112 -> 11.7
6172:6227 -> 11.2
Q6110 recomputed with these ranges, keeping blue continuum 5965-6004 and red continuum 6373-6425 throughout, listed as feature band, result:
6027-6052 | -0.03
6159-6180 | 0.03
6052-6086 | -0.04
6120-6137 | -0.04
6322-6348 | 0.01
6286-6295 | -0.01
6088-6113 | -0.01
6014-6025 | 0.02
